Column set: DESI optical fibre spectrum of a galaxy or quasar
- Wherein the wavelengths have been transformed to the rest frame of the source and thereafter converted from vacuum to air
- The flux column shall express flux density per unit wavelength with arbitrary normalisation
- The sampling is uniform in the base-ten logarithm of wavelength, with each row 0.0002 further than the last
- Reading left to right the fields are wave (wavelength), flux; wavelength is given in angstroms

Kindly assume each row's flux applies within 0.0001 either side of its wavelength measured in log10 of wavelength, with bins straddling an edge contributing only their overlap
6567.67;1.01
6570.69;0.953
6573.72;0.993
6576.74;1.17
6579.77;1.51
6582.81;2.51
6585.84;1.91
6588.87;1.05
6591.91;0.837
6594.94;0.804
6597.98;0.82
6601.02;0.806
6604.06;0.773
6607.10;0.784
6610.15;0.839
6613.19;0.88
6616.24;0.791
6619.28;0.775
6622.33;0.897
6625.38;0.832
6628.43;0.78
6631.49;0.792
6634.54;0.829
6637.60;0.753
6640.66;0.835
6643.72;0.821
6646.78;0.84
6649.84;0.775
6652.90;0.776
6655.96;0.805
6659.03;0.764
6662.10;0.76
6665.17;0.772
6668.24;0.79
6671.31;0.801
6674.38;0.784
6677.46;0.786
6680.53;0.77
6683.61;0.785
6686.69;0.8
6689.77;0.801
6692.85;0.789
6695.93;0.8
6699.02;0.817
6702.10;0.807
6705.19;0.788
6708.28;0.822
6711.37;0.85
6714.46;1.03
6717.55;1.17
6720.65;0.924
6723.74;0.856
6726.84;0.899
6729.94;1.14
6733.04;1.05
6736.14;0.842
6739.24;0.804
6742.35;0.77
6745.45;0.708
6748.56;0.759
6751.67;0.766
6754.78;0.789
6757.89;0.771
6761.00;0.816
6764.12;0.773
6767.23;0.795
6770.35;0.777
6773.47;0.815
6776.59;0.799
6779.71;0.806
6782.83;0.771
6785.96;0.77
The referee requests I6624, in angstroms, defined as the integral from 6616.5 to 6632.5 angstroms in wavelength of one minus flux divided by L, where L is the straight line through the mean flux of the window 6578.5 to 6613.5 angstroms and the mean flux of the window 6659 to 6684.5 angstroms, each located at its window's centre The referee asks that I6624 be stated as 3.0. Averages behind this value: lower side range 1.13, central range 0.814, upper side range 0.78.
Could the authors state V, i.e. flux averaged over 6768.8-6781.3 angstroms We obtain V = 0.799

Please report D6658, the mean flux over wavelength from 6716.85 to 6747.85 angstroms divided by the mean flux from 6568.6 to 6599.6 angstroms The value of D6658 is 0.7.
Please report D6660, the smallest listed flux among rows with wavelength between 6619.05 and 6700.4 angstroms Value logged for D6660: 0.753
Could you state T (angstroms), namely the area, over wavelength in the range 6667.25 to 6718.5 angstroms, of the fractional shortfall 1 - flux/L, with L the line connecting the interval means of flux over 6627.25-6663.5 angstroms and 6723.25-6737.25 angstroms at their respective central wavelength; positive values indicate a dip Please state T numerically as 3.5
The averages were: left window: 0.794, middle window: 0.832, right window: 0.969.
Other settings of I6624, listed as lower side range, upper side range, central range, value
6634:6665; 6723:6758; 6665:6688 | 0.66 angstroms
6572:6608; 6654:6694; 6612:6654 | 6.83 angstroms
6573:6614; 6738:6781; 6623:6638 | 3.48 angstroms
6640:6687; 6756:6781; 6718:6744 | -4.20 angstroms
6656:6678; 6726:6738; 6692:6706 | 1.25 angstroms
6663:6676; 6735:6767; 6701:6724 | -3.77 angstroms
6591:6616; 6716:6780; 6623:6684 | 2.47 angstroms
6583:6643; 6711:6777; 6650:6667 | 2.32 angstroms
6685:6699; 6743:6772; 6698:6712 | -0.36 angstroms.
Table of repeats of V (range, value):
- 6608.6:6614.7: 0.859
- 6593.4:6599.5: 0.813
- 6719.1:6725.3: 0.89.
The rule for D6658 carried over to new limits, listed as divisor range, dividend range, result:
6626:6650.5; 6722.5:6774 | 1.03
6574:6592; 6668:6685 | 0.52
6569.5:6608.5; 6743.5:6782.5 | 0.68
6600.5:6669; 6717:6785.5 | 1.05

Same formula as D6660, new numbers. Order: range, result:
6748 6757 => 0.759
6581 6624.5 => 0.773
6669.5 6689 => 0.77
